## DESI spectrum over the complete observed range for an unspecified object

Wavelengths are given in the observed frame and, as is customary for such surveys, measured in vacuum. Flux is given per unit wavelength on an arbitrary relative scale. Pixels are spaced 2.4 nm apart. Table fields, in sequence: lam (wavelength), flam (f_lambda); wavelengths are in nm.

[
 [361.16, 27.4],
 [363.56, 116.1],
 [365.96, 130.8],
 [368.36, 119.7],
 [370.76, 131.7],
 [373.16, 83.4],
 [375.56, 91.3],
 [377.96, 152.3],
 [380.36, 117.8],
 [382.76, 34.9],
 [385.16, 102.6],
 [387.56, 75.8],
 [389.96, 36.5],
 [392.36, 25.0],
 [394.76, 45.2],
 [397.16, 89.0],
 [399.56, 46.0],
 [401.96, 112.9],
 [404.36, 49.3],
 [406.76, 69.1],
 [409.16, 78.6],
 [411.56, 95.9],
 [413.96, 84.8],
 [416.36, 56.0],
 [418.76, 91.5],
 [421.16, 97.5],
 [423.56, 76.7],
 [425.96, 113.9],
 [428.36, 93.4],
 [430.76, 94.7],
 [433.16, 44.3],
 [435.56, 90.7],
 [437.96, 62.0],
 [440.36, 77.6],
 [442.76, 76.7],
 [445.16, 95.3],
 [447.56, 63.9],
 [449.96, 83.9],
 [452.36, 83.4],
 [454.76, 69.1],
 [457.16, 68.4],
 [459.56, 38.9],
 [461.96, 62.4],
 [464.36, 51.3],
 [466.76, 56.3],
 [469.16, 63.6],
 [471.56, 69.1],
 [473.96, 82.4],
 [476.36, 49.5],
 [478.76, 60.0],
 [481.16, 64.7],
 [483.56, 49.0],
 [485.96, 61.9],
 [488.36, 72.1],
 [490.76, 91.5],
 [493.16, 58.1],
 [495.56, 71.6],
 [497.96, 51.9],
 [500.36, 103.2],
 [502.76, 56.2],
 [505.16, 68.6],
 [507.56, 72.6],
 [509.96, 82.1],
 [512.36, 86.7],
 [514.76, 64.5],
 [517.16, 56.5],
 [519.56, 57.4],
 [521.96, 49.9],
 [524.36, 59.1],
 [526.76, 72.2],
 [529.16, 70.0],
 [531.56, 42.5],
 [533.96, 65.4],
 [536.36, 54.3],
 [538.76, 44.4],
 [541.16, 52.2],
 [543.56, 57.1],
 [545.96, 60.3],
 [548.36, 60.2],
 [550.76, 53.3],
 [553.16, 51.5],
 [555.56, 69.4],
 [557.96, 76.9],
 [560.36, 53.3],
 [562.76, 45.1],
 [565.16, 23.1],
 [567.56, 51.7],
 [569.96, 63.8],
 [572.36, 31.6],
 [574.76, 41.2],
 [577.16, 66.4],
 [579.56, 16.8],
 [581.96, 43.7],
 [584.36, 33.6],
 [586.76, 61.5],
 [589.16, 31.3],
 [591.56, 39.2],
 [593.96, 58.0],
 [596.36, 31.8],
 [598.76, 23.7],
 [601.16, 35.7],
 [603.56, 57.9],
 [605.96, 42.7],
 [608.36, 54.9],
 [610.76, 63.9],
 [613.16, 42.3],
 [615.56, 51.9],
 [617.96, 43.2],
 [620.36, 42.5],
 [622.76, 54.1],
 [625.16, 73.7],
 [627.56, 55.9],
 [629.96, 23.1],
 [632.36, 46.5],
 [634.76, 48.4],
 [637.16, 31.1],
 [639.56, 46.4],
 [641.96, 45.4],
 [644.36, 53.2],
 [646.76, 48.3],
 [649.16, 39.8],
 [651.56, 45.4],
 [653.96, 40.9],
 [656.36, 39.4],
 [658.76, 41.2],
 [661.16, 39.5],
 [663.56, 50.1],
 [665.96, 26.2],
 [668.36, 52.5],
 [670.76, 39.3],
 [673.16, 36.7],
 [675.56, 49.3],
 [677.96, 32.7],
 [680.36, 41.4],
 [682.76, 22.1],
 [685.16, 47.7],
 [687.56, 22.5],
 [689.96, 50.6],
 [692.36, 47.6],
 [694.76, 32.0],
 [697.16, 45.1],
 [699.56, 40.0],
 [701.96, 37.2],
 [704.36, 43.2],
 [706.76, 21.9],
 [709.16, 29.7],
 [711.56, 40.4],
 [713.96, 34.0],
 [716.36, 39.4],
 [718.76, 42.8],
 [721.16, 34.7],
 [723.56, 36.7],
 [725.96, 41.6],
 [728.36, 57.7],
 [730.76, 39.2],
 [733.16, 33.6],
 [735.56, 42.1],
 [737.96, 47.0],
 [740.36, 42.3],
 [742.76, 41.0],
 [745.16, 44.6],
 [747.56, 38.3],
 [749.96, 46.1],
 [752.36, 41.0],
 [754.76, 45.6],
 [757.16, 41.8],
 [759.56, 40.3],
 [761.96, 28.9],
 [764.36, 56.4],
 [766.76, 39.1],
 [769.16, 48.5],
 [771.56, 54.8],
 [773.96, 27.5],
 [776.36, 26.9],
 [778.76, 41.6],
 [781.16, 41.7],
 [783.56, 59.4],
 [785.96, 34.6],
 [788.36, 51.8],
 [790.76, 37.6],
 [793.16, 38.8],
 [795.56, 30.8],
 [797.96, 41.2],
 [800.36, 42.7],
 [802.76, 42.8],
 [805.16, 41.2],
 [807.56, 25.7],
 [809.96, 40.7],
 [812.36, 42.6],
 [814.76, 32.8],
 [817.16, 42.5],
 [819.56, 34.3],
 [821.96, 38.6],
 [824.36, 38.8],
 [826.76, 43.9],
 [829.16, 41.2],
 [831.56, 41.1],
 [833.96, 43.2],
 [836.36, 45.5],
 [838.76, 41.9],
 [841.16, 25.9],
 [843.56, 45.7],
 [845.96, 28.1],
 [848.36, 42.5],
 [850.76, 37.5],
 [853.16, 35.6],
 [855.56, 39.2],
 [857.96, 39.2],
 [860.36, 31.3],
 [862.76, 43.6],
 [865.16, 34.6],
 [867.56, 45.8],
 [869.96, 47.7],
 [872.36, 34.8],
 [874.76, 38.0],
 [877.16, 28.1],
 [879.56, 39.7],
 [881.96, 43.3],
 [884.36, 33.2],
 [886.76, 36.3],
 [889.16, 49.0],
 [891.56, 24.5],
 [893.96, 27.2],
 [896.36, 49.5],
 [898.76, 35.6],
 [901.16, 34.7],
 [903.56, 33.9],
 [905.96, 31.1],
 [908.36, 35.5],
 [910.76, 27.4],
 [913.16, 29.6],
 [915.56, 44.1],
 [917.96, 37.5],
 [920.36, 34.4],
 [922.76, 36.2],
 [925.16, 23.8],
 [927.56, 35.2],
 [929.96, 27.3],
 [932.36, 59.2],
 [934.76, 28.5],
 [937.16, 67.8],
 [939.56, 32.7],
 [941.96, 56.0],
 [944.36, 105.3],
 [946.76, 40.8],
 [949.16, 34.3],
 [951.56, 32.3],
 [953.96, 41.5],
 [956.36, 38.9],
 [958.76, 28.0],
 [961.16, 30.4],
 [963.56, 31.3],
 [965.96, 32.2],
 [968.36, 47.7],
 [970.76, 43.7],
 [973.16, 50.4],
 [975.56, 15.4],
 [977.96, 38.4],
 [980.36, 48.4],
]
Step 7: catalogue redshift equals 1.531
